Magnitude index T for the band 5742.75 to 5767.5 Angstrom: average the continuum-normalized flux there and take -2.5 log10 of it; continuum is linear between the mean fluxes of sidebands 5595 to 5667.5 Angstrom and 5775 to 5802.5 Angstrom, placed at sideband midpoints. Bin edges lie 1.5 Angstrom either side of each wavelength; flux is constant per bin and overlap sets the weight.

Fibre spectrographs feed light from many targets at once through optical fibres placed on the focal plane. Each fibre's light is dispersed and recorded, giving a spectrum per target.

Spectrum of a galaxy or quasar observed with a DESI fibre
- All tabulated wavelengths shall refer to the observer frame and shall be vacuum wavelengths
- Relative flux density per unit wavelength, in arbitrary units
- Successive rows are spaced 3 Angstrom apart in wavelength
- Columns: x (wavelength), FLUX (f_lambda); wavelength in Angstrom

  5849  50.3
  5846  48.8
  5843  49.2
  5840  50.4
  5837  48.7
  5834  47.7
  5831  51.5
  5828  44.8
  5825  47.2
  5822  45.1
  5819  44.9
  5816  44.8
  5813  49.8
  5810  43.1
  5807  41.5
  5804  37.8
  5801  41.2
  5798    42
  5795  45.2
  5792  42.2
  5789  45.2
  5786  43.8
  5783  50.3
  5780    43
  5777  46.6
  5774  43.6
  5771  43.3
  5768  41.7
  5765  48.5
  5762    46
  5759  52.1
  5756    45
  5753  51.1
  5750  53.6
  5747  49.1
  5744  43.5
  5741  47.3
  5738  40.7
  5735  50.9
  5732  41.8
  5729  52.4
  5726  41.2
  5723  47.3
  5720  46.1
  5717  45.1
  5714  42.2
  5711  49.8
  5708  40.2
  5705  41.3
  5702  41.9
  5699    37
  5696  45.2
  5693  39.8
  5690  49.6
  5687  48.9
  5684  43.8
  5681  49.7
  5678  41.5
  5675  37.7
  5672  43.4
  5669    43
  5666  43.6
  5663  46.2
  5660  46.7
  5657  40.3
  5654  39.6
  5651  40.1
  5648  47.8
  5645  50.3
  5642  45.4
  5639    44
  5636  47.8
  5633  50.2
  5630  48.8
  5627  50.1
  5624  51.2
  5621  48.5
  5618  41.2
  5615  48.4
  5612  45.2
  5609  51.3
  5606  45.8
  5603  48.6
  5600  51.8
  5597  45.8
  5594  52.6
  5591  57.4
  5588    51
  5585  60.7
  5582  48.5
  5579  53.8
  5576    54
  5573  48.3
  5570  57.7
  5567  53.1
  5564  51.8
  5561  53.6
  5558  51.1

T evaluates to -0.08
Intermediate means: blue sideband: 46.7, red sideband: 44.4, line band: 48.4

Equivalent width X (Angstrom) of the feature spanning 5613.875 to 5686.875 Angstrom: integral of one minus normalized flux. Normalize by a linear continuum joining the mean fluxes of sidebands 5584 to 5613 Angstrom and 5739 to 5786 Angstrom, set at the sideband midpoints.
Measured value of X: 6.2 Angstrom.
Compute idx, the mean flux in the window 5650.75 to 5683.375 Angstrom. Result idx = 43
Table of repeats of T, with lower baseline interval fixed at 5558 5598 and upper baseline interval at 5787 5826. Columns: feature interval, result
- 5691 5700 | 0.17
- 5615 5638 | 0.06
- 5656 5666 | 0.12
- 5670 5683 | 0.14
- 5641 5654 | 0.11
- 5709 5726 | 0.04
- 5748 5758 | -0.09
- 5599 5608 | 0.07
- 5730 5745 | 0.03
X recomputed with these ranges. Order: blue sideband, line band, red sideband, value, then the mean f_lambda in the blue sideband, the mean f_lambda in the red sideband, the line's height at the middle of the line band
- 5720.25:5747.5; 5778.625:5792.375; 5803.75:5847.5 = 0.3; 45.9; 46.6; 46.3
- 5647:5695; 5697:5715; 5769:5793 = 0.8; 43.8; 44.7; 44.1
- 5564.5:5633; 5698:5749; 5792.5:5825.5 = 1.9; 50.6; 43.7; 46.5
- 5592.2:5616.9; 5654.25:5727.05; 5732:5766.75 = 6.5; 48.7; 47.7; 48.1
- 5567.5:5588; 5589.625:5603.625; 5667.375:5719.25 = 0.2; 53.6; 43.6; 52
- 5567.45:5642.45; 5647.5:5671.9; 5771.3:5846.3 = 2.8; 50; 45.4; 48.8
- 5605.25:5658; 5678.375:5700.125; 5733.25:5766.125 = 1.1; 46.5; 47.9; 47.2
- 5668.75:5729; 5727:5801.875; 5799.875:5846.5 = -1.6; 44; 46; 45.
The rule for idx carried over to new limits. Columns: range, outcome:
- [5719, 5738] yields 46.2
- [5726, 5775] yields 46.8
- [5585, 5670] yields 47.5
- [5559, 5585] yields 53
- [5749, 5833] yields 45.5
